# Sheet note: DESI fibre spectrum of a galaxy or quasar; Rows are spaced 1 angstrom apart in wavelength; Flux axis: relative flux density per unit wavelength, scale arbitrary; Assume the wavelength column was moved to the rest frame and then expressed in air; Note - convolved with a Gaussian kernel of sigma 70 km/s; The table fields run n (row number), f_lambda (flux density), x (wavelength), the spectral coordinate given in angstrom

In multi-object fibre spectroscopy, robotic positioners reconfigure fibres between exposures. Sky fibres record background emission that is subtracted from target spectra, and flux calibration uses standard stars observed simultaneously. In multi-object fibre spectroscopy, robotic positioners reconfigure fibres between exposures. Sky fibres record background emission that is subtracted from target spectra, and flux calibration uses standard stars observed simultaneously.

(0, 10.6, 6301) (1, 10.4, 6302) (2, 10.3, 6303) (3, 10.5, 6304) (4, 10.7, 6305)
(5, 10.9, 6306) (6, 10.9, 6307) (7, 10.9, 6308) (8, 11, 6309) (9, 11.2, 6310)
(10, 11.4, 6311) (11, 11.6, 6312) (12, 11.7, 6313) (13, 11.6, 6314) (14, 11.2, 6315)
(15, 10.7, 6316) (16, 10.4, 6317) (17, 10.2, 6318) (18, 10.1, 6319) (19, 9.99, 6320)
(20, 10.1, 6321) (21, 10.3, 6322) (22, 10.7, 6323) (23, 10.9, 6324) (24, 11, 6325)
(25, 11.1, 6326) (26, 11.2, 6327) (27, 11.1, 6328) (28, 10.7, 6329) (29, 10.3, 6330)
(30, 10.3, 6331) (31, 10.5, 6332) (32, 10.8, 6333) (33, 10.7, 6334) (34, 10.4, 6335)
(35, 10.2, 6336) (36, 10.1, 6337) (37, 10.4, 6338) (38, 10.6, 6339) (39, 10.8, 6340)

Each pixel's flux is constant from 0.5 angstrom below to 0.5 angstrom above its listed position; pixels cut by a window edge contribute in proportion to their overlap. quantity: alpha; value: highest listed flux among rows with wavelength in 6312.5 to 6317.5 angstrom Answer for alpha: 11.7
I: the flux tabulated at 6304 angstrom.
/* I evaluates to 10.5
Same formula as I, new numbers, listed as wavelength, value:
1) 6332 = 10.5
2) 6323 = 10.7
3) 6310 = 11.2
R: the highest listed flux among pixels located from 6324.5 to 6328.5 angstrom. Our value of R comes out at 11.2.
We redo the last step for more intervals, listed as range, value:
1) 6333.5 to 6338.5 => 10.7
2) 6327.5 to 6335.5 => 11.1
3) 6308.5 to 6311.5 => 11.4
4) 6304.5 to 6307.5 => 10.9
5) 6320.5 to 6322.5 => 10.3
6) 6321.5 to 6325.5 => 11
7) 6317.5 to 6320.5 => 10.2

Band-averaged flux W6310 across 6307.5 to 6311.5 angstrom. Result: 11.1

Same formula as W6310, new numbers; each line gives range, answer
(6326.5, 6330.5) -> 10.8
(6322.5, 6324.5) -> 10.8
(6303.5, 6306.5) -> 10.7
